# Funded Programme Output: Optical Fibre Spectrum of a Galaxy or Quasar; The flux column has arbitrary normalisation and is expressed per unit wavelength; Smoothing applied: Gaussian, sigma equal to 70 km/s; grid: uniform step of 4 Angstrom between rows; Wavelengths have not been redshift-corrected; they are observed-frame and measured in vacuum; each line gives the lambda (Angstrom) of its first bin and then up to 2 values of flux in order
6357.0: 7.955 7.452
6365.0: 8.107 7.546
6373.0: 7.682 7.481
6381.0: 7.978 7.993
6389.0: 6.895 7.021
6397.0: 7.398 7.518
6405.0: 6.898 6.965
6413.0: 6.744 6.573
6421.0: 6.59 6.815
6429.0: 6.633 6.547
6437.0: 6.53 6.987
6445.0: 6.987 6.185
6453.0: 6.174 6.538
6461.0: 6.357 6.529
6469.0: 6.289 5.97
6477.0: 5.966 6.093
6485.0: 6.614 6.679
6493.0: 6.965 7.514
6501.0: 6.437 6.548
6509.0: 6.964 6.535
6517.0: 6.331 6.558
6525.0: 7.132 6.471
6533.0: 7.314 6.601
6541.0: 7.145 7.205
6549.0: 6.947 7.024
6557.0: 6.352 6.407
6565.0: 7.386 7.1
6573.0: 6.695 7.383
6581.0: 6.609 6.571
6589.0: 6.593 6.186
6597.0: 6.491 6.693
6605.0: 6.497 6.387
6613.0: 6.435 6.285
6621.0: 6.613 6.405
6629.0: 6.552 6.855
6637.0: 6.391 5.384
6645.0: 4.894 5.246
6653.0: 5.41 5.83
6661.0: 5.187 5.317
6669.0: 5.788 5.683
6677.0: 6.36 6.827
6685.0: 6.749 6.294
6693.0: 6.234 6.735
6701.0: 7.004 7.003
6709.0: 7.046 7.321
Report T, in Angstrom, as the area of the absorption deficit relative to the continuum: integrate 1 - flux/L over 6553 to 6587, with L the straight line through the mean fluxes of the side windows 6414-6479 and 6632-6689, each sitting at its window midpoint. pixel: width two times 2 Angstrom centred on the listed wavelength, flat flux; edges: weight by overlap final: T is -3.9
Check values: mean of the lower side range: 6.48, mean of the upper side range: 5.85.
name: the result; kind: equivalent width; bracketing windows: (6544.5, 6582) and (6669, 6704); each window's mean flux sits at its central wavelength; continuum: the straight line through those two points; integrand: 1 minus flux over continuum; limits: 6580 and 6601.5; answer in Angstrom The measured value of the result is 0.9 Angstrom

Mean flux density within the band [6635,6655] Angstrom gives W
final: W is 5.47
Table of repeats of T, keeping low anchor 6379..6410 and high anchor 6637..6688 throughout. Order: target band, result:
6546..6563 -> -0.8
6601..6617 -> -1.0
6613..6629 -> -1.2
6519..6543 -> -1.2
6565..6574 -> -1.0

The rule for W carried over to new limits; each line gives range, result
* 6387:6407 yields 7.15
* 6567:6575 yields 6.9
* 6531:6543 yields 7.02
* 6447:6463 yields 6.31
